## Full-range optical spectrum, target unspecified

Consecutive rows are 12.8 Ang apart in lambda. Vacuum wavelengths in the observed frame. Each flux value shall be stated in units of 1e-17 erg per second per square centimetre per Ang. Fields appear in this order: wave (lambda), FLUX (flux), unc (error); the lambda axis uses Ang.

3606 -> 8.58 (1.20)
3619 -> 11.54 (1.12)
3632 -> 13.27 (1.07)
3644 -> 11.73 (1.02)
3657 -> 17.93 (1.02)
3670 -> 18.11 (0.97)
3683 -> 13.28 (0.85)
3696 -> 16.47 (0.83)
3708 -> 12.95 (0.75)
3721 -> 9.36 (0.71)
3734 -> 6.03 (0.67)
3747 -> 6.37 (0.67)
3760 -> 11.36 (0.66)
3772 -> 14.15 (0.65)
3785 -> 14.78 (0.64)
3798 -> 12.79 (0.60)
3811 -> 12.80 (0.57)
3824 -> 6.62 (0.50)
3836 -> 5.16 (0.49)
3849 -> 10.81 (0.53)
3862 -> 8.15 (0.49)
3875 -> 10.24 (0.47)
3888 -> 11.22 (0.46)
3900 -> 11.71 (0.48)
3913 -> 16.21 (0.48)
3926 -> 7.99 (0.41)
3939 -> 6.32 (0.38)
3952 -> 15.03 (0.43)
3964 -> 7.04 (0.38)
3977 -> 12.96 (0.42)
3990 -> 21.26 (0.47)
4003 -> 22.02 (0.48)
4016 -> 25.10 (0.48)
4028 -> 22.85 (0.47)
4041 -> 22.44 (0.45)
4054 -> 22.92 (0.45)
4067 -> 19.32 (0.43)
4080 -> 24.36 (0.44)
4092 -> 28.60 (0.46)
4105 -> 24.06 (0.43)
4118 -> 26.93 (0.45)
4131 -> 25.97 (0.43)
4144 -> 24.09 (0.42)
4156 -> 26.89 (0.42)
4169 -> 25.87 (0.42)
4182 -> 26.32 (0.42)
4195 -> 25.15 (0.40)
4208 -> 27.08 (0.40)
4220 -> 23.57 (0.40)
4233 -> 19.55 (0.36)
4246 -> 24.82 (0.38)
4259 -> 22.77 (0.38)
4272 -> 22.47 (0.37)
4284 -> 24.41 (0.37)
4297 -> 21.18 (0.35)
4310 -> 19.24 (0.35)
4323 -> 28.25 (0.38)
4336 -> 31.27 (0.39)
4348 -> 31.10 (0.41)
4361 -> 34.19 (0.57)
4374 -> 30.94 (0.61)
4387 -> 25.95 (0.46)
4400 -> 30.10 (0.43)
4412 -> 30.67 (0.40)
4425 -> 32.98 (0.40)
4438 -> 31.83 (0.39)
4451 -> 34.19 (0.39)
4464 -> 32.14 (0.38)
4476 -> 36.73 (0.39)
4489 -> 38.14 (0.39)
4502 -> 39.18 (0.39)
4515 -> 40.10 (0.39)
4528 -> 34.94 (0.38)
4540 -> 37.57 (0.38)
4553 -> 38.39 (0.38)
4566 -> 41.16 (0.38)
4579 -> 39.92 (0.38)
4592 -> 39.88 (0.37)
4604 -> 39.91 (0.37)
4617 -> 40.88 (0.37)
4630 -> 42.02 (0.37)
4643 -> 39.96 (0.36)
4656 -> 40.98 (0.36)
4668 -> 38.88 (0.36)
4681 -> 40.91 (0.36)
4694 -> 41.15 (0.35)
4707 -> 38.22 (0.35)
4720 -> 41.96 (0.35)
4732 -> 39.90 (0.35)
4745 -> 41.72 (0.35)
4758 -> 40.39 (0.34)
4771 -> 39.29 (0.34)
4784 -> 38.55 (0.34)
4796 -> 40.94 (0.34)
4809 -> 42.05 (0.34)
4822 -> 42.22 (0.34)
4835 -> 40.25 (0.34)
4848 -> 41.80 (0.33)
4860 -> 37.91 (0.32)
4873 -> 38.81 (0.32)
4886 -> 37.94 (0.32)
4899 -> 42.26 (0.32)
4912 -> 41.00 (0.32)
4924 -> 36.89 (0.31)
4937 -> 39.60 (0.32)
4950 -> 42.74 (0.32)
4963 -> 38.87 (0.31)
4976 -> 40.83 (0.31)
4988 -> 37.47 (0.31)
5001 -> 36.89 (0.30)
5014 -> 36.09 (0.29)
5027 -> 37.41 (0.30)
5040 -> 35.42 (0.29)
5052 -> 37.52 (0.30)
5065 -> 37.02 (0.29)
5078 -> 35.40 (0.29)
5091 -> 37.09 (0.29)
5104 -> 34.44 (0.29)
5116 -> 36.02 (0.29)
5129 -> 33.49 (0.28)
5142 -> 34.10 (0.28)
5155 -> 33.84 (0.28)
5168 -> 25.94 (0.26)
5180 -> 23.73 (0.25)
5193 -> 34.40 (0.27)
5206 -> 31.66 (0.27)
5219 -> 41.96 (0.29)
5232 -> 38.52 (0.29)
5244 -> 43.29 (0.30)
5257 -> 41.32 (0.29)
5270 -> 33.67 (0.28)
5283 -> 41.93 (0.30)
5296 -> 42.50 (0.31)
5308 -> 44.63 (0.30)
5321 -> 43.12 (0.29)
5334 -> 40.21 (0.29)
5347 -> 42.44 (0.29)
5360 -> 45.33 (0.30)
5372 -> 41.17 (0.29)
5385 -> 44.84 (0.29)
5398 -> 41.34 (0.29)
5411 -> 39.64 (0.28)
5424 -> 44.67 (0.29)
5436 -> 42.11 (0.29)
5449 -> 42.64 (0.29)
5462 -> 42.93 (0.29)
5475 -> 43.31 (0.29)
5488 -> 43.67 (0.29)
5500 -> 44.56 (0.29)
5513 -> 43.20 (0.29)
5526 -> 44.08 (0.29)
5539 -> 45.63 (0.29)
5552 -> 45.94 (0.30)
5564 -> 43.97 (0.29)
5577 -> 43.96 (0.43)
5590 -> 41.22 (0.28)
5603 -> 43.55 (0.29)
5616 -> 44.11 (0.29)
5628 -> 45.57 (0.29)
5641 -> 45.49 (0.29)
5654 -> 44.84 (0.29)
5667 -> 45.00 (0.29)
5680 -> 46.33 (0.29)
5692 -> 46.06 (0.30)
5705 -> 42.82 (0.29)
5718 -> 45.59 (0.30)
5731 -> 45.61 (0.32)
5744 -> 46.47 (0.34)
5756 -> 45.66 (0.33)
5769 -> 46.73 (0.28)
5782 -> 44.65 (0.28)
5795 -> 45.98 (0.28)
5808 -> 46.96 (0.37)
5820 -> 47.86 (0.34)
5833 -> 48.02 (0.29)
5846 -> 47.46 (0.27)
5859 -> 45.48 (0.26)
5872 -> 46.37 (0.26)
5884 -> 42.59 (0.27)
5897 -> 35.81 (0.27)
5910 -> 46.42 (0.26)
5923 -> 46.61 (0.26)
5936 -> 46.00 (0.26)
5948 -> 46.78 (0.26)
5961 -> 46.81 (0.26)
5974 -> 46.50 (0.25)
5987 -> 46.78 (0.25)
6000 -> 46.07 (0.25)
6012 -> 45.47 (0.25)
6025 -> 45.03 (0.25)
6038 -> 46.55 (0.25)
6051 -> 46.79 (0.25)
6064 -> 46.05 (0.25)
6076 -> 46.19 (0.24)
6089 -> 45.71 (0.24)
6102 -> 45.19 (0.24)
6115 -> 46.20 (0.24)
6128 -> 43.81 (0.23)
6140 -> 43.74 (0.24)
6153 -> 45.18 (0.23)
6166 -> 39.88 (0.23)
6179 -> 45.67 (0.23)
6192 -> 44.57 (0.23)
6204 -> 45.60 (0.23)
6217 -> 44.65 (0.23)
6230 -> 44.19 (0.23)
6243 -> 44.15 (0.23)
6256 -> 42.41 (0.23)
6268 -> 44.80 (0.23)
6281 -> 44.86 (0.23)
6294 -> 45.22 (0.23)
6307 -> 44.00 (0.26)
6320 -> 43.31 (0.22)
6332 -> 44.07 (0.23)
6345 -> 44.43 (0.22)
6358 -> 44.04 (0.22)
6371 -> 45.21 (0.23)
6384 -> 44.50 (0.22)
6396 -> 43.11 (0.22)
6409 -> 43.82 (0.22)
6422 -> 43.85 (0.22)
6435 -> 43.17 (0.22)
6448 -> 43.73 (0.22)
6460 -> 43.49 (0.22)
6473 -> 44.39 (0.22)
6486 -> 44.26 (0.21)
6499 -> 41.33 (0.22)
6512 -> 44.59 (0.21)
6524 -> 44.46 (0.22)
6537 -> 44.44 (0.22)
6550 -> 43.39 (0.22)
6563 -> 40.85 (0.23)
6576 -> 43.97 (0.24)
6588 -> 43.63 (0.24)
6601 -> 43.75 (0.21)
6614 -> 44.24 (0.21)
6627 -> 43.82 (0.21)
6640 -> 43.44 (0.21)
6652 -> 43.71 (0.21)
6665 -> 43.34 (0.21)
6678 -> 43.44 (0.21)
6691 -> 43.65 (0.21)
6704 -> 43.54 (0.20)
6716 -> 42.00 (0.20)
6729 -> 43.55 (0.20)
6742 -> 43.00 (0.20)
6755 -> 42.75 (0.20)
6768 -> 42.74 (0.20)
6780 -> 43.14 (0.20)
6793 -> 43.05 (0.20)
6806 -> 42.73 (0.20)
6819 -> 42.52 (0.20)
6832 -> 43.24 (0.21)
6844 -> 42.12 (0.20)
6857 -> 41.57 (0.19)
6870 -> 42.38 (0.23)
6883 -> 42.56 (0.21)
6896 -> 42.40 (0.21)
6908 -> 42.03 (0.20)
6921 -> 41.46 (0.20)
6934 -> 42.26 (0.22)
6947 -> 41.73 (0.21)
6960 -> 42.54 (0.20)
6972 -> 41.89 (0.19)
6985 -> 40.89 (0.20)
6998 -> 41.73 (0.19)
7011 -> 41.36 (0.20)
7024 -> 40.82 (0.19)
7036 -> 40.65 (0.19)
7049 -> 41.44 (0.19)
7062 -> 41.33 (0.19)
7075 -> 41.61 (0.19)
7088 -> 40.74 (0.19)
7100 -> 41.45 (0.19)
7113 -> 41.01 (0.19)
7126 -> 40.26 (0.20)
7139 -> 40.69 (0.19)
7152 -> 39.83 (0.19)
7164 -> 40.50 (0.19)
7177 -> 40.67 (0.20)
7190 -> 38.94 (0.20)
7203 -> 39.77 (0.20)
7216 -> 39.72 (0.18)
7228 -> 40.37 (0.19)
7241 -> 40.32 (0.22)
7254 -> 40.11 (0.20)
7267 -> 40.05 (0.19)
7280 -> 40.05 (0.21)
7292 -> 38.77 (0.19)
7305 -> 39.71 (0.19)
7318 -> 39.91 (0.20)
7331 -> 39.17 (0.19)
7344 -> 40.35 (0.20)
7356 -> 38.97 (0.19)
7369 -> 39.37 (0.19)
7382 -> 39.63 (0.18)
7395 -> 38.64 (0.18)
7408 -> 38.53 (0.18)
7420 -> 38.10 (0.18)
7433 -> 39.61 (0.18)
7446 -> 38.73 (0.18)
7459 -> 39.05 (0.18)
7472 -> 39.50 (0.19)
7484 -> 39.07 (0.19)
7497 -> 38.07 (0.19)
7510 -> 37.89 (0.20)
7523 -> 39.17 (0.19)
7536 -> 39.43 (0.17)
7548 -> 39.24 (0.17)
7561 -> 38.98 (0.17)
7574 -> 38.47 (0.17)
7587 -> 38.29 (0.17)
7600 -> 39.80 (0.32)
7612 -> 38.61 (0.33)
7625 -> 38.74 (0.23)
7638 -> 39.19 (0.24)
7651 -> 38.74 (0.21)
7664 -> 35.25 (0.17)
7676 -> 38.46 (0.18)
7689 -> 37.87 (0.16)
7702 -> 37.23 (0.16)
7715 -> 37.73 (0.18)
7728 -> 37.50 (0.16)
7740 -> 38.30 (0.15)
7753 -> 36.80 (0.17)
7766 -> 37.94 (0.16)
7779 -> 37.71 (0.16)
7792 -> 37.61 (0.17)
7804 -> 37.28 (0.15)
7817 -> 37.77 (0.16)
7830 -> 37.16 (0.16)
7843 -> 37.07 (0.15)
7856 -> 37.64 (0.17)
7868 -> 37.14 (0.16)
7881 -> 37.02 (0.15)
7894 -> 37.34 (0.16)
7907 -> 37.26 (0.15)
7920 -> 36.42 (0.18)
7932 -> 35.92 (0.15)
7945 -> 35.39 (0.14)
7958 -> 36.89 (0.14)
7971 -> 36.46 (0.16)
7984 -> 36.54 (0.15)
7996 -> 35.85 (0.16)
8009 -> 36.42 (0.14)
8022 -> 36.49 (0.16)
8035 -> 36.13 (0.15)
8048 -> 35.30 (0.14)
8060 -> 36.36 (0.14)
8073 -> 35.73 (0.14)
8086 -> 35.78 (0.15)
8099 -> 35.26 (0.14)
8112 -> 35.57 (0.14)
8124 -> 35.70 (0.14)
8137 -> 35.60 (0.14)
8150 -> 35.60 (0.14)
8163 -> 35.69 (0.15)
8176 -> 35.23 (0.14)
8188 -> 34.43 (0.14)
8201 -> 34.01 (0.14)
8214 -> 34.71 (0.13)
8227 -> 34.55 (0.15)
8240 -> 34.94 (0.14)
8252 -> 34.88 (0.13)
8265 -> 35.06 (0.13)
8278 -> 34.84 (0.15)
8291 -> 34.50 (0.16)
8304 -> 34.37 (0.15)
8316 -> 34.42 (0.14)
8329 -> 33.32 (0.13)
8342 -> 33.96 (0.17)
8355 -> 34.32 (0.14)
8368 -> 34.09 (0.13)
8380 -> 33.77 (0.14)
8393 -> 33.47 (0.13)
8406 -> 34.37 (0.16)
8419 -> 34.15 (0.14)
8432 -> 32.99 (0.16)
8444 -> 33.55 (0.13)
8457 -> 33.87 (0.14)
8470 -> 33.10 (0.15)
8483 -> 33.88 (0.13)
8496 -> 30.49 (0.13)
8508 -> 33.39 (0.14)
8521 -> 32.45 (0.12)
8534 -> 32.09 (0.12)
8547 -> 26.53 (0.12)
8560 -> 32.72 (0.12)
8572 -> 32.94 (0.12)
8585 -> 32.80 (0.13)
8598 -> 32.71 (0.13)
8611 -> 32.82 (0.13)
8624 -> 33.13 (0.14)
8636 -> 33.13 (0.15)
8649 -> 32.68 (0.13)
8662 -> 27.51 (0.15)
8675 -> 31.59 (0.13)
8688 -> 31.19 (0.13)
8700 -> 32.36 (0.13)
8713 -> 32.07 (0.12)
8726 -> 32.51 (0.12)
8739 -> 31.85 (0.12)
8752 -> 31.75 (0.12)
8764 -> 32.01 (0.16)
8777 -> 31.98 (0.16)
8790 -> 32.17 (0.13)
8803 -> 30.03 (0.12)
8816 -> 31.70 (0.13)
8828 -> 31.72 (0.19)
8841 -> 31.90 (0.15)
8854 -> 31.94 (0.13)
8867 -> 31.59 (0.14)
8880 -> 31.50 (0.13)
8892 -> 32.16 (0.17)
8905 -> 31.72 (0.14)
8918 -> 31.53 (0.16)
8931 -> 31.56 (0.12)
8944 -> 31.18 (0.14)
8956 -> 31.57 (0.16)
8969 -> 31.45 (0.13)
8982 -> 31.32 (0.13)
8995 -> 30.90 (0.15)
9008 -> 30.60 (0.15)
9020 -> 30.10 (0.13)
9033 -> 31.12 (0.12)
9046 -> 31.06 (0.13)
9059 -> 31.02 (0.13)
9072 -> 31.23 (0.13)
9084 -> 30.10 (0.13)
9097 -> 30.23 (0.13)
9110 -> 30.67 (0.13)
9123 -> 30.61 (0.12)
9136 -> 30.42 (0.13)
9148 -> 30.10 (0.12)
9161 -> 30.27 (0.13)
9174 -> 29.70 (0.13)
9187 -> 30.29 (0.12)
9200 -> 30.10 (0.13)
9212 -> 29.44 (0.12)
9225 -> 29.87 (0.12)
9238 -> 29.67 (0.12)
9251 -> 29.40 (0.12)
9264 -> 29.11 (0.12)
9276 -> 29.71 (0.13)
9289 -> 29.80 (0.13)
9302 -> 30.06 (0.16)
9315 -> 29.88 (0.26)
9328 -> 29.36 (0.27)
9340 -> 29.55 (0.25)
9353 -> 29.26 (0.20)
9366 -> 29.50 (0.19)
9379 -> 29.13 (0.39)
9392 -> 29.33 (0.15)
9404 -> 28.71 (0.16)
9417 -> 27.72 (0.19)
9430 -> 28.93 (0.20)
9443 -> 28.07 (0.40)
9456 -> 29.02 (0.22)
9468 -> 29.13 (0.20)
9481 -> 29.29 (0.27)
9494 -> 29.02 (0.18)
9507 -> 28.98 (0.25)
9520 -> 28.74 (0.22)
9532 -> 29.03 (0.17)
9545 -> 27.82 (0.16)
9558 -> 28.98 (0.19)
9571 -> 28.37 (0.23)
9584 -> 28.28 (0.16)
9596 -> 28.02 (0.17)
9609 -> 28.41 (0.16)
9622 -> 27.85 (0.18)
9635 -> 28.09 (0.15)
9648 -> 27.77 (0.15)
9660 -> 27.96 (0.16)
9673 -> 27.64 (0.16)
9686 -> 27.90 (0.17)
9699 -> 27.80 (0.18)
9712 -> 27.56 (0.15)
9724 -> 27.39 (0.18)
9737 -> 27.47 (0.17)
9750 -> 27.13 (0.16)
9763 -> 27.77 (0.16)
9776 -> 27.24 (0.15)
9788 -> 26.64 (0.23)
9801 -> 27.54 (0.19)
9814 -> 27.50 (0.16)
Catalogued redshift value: 0.00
